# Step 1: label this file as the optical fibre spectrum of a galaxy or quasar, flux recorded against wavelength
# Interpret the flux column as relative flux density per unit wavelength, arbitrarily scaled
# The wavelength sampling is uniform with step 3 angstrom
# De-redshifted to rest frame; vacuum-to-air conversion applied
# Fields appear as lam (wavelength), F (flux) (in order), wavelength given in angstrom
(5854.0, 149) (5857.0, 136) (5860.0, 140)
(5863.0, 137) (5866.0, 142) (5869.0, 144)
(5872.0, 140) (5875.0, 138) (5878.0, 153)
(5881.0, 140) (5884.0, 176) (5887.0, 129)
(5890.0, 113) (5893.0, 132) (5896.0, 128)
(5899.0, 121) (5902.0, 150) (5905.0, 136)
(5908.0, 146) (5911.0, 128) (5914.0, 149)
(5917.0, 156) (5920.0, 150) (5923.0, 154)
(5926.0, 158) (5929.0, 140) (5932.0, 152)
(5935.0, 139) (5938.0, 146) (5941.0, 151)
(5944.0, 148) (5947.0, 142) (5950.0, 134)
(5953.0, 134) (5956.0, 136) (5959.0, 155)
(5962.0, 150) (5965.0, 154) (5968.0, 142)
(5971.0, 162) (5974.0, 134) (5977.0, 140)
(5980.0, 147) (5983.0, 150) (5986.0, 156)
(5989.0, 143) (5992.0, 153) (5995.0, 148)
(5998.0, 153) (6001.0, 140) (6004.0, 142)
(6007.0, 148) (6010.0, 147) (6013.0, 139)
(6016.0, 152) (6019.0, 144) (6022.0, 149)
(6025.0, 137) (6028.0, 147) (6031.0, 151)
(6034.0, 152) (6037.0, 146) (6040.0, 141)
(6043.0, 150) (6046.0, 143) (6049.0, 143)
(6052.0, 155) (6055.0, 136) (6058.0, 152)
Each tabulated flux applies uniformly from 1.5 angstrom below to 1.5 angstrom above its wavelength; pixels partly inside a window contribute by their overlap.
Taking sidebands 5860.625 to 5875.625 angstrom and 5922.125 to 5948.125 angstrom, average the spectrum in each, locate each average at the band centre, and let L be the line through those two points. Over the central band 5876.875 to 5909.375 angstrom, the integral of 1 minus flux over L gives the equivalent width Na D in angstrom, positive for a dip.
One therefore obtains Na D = 1.1 angstrom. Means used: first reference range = 140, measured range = 138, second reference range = 148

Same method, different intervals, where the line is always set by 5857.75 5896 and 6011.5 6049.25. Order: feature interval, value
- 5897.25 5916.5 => 0.3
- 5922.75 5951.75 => -0.8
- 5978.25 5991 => -0.4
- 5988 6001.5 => -0.3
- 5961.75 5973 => -0.6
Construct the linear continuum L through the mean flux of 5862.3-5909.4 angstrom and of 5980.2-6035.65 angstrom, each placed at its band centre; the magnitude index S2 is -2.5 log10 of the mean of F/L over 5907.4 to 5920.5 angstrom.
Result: -0.03 mag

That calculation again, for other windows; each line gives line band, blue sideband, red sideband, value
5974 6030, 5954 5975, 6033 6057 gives 0.00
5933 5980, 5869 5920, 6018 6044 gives -0.01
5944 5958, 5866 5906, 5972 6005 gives 0.04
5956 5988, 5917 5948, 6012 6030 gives -0.01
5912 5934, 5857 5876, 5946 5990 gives -0.06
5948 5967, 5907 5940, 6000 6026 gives 0.02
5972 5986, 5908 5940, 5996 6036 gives 0.01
